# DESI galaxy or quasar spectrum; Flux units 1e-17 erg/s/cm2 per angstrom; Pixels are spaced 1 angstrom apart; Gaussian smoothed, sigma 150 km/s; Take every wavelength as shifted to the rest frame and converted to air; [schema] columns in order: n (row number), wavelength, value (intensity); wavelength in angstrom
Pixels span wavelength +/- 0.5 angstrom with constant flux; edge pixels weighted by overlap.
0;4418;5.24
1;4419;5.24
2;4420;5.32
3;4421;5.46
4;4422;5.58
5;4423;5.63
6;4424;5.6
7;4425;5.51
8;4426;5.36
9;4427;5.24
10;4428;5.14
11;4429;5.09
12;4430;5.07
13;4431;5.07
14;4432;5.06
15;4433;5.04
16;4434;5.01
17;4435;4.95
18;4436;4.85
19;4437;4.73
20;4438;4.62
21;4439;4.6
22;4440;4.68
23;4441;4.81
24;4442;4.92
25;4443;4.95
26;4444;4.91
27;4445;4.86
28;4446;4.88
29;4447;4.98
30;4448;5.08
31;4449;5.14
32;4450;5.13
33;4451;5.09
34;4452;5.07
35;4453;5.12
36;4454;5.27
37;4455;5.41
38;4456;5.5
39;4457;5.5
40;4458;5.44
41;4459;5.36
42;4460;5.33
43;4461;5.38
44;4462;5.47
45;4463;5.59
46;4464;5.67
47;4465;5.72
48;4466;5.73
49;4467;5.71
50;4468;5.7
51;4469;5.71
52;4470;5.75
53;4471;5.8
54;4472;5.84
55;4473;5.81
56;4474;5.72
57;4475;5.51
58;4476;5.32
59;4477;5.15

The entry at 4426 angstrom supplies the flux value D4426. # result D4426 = 5.36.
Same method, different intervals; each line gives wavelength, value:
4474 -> 5.72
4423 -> 5.63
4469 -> 5.71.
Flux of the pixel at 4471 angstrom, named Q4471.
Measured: 5.8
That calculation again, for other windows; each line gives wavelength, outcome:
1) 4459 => 5.36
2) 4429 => 5.09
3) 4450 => 5.13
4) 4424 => 5.6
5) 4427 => 5.24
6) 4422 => 5.58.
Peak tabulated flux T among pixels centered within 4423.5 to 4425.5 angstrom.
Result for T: 5.6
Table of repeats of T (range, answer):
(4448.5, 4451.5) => 5.14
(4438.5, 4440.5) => 4.68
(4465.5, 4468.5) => 5.73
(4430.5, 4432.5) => 5.07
